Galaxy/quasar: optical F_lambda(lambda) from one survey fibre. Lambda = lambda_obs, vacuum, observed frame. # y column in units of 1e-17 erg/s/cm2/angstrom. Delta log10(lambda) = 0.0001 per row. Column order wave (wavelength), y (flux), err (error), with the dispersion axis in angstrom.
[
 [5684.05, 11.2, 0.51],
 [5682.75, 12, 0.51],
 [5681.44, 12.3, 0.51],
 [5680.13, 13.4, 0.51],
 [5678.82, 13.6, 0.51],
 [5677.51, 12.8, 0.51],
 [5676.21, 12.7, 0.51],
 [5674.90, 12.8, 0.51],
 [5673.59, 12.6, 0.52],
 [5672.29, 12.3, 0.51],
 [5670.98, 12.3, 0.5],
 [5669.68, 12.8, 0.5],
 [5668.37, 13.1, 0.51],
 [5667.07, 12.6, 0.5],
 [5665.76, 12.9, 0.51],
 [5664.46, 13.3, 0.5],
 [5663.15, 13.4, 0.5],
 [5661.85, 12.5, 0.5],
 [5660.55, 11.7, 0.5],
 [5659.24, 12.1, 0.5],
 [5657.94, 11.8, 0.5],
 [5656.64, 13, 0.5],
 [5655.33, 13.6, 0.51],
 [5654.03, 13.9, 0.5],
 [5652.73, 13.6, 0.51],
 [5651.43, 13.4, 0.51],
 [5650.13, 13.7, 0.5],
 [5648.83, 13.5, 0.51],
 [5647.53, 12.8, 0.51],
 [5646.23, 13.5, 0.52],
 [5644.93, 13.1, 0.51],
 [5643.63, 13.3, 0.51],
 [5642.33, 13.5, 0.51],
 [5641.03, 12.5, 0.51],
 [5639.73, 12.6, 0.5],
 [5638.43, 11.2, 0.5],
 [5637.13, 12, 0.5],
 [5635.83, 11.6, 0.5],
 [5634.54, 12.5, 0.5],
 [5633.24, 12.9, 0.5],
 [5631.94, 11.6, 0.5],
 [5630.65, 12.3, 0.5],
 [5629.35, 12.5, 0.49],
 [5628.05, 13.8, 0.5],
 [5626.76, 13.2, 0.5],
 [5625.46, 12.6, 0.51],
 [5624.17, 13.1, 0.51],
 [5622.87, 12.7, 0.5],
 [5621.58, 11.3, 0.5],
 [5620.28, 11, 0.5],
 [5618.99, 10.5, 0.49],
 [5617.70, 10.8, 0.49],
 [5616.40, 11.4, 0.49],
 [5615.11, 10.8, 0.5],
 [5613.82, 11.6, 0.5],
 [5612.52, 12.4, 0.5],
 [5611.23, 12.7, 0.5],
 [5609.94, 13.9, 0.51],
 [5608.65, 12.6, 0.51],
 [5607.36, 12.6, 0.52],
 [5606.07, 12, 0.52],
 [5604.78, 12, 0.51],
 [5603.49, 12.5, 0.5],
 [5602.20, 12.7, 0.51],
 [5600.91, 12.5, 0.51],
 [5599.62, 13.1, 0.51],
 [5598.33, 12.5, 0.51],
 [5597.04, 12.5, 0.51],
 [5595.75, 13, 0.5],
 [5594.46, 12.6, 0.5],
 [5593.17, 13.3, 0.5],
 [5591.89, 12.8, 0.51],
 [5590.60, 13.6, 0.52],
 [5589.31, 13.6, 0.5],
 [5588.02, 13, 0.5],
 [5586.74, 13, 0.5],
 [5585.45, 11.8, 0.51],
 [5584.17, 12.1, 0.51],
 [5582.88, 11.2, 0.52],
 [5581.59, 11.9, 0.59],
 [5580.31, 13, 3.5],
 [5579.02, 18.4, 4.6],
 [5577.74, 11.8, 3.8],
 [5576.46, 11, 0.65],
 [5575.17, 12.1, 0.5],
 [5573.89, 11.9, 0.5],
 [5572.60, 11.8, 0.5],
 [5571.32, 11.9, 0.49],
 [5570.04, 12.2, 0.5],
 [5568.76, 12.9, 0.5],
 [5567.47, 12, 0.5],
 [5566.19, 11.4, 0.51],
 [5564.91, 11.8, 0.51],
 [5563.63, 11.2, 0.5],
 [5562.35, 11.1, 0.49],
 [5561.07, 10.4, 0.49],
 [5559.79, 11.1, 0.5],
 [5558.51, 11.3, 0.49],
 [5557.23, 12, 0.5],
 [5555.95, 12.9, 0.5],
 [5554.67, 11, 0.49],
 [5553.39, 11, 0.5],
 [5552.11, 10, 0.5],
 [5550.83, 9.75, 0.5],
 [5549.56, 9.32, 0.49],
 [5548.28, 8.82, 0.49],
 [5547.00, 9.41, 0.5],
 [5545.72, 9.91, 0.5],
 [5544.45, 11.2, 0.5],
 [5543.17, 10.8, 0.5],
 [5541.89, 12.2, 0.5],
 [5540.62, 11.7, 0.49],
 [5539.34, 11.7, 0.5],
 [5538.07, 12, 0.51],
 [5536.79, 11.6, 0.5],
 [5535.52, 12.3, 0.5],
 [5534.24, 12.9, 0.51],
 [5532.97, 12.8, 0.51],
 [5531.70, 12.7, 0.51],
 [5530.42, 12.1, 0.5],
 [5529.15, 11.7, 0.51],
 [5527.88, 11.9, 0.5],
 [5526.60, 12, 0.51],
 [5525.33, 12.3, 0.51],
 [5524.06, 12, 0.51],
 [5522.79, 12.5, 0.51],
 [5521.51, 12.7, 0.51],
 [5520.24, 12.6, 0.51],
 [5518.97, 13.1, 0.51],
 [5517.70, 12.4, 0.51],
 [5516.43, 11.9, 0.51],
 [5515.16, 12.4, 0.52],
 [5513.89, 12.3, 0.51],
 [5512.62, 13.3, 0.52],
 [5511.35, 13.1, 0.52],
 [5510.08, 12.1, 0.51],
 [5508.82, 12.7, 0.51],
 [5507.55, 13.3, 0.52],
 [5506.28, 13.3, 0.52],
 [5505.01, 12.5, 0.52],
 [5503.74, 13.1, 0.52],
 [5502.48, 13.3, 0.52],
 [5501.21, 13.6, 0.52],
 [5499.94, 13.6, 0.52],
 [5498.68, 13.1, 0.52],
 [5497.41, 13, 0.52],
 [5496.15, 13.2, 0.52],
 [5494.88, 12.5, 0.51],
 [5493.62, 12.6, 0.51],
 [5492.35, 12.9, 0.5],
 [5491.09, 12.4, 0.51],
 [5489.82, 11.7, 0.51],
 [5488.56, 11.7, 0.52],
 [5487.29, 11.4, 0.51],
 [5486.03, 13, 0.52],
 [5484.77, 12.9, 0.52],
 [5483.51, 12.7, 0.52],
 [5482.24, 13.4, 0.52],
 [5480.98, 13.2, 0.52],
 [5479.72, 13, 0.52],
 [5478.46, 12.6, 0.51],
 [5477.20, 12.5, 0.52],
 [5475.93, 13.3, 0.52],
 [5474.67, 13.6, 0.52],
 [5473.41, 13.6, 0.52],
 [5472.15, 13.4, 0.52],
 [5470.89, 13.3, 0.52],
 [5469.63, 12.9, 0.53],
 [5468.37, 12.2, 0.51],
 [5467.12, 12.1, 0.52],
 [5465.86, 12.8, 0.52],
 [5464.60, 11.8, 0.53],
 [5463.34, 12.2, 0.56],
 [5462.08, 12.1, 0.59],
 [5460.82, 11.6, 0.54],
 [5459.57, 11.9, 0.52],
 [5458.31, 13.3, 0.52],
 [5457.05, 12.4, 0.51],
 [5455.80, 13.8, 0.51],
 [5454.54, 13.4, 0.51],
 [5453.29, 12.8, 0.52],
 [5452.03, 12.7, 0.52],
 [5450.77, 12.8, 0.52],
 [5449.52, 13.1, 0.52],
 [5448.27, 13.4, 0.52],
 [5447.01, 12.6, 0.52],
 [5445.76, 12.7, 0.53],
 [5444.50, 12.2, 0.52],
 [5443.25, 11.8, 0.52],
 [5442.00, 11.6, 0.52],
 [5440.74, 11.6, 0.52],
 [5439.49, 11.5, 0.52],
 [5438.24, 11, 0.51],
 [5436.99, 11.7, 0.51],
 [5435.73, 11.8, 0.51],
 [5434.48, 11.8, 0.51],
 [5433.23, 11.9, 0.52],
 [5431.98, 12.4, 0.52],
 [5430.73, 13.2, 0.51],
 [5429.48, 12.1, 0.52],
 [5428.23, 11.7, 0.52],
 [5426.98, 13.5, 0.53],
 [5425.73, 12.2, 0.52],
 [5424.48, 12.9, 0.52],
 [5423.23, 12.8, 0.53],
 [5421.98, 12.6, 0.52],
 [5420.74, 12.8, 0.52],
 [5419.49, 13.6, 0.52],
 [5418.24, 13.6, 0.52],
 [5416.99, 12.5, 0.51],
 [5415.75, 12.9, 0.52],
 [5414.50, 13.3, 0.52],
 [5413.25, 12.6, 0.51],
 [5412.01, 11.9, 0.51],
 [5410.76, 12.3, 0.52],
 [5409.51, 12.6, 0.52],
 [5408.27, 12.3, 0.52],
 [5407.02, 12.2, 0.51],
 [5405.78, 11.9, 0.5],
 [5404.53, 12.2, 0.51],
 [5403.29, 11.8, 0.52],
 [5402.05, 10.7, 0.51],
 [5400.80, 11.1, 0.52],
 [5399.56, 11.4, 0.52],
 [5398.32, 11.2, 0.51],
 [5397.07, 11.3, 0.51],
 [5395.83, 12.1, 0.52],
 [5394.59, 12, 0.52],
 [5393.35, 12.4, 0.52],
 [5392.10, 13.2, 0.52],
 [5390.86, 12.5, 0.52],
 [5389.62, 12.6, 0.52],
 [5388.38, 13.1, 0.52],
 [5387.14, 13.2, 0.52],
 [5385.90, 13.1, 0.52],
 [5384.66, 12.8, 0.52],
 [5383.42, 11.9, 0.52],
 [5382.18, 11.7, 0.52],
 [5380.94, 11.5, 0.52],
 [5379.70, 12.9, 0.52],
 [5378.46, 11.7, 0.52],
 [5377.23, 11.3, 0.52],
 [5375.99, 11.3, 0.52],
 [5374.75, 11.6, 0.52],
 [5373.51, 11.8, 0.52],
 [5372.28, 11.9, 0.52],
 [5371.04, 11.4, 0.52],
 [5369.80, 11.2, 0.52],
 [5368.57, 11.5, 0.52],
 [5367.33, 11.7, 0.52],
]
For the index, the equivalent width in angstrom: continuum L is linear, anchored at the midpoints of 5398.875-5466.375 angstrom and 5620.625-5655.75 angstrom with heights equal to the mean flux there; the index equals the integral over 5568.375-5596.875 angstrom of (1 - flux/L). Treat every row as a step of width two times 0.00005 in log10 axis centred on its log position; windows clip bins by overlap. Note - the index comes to 0.03 angstrom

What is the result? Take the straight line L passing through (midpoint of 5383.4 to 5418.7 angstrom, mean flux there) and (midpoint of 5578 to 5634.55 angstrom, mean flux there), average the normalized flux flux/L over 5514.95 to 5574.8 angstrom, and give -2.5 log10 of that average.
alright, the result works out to 0.08 mag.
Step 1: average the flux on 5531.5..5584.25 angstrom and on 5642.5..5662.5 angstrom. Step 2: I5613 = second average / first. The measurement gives 1.1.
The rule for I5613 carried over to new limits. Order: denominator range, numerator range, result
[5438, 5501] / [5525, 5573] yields 0.91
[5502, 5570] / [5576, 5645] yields 1.05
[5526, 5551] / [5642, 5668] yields 1.15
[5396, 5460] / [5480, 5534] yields 1.02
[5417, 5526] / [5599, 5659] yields 0.99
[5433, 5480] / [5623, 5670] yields 1.03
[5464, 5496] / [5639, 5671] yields 1.02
